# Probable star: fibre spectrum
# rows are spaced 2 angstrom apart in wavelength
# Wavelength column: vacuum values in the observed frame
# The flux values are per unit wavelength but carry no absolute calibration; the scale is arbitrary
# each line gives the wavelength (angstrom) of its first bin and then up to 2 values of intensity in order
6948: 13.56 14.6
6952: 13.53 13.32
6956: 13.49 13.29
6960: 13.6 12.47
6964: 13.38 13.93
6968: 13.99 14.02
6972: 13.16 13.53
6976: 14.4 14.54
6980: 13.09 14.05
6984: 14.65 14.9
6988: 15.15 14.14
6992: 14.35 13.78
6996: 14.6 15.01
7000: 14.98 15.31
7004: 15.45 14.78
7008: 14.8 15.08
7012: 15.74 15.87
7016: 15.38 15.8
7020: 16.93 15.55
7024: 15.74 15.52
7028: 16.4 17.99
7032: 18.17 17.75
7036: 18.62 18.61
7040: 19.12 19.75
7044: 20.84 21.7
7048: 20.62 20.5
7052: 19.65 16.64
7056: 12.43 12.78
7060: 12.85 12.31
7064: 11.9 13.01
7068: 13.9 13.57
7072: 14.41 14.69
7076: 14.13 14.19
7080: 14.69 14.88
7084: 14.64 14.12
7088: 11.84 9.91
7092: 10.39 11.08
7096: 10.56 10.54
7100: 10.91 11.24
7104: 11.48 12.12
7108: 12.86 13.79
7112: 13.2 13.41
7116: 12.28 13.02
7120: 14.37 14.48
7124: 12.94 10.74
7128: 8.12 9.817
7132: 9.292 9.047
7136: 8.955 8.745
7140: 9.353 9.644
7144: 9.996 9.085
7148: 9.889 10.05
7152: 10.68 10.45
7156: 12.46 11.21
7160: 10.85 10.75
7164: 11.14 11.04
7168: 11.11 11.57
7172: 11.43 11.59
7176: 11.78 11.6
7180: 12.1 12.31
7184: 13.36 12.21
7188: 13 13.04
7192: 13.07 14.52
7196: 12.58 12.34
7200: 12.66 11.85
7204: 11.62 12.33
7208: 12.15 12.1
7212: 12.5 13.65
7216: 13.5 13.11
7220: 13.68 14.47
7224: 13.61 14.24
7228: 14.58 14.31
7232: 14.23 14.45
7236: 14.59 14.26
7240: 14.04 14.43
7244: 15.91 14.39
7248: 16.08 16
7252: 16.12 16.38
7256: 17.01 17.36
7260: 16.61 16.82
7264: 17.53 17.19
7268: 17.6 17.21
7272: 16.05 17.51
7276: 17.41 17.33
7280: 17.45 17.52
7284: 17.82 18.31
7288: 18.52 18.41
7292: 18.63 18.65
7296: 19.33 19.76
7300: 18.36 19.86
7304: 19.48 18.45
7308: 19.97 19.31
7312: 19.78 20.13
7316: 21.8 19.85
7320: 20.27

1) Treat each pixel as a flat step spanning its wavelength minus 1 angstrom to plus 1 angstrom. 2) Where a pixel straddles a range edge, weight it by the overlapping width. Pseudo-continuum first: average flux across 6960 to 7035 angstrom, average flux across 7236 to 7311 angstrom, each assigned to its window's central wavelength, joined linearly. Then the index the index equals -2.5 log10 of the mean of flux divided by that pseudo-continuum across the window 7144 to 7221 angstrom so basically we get 0.36 mag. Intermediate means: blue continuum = 15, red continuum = 17.3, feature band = 11.9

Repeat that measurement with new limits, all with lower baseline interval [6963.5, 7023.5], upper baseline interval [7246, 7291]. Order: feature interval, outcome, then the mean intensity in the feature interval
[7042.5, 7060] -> -0.18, 17.9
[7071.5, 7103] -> 0.23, 12.6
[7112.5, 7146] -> 0.41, 10.9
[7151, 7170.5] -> 0.41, 11.1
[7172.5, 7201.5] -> 0.29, 12.6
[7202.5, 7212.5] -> 0.34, 12.1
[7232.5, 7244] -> 0.17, 14.5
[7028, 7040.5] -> -0.21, 18.2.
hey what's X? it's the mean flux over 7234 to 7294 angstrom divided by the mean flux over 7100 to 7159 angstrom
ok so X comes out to 1.50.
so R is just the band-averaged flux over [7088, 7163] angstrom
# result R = 11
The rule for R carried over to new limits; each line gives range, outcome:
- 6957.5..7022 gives 14.5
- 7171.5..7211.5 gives 12.4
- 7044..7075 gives 15.6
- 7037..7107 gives 14.5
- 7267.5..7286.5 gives 17.4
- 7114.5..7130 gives 12.2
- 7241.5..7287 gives 16.8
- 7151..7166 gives 11.1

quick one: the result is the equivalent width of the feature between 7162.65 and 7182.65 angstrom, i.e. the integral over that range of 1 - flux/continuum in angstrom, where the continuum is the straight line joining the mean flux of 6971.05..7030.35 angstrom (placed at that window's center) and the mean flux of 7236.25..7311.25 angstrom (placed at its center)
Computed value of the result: 6.0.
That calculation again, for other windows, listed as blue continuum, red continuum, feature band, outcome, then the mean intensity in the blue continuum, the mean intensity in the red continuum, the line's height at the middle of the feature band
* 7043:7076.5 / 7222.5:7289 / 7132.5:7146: 5.60 angstrom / 15.7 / 16.1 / 15.9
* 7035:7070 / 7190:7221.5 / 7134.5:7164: 8.41 angstrom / 16.7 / 12.8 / 14.2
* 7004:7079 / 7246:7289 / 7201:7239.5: 7.84 angstrom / 16.1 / 17.1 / 16.9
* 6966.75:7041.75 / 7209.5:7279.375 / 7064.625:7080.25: 1.46 angstrom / 15.5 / 15.4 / 15.4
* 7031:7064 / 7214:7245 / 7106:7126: 3.77 angstrom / 17.5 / 14.2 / 16.2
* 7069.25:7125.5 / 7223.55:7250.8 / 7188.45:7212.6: 2.73 angstrom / 12.8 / 14.7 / 14.2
